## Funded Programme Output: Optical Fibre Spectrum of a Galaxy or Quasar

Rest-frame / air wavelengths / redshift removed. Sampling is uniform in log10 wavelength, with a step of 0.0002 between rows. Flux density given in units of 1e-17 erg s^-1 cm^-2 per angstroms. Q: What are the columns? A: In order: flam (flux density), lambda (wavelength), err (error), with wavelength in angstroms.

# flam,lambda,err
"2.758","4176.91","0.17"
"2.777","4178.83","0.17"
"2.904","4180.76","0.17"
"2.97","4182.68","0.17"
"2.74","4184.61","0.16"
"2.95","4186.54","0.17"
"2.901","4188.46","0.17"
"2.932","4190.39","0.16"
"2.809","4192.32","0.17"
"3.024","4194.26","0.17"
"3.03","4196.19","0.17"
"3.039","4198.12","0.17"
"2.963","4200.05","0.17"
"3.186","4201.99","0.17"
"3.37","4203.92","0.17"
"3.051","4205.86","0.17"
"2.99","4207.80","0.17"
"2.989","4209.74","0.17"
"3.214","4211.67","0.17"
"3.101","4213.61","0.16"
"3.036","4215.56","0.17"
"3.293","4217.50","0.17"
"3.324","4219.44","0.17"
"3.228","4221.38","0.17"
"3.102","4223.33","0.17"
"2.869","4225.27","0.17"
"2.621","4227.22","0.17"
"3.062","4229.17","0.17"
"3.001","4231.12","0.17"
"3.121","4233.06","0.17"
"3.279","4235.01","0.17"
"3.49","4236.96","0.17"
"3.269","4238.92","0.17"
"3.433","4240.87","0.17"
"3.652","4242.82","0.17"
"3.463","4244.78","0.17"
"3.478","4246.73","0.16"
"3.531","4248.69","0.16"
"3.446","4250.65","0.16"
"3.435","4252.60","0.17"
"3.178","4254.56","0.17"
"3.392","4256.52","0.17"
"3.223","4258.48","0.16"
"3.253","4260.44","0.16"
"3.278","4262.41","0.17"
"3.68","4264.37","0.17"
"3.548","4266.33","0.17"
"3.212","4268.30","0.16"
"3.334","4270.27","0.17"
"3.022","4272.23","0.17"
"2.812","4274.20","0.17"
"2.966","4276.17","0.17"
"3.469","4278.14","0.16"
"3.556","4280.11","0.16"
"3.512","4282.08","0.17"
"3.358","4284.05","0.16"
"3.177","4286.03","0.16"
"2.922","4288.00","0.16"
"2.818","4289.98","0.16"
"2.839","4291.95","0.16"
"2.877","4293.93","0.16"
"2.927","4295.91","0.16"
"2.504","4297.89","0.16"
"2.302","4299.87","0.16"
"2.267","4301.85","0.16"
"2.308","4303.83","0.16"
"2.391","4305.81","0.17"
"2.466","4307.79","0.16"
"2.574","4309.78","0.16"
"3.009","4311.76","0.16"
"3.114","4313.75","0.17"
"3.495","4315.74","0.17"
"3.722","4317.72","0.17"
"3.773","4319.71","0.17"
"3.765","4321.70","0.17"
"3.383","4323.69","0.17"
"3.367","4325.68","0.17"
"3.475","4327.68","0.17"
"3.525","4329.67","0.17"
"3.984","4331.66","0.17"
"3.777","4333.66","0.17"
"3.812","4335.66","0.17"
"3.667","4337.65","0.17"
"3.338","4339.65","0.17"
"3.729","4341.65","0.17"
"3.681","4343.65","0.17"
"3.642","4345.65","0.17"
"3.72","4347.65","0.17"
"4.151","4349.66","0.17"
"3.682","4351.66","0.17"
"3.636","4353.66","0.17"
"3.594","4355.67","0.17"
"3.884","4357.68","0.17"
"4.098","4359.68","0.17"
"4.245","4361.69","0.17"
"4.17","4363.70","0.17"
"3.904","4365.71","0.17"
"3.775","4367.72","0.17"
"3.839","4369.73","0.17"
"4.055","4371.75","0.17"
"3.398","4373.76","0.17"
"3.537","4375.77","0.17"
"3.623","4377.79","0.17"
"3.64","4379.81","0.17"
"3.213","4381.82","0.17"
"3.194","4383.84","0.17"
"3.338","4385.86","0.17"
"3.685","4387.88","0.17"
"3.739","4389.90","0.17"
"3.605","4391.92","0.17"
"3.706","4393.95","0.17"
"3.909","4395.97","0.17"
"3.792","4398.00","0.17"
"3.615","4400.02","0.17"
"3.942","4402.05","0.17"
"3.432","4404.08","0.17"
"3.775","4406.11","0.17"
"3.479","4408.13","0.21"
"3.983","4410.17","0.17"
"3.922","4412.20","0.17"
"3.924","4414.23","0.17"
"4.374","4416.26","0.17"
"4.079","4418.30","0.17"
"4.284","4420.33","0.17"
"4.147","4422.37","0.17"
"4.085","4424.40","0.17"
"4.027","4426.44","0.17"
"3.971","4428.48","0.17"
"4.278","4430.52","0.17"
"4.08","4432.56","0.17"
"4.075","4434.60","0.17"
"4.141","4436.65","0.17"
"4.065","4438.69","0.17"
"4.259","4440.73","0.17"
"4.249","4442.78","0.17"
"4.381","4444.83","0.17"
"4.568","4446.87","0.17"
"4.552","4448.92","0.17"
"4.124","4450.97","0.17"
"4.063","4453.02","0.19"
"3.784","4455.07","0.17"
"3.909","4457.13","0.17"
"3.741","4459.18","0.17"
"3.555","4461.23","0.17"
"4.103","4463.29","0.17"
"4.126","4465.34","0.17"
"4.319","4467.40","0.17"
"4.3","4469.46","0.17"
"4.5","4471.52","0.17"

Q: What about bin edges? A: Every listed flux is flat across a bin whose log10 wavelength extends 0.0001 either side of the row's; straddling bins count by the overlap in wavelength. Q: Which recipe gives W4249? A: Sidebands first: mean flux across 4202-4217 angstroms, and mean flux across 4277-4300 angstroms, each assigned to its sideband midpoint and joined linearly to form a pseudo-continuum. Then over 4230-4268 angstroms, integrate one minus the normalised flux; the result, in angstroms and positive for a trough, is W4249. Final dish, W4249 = -3.6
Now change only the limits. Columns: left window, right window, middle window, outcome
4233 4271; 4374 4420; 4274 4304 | 4.6 angstroms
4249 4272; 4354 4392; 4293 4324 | 5.2 angstroms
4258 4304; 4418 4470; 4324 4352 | -2.0 angstroms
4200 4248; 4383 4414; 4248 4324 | 5.5 angstroms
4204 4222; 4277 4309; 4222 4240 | -0.1 angstroms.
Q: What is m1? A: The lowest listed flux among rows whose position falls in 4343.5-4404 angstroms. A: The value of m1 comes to 3.194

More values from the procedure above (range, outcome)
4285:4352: 2.267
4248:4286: 2.812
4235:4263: 3.178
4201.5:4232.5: 2.621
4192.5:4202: 2.963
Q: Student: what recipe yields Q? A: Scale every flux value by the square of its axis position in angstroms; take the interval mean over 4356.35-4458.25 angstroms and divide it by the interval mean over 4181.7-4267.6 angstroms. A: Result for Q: 1.3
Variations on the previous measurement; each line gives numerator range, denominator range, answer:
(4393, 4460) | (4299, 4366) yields 1.21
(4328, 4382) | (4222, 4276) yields 1.21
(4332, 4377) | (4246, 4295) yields 1.21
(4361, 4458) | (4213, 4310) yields 1.35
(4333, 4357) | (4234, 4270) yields 1.14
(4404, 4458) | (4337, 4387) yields 1.14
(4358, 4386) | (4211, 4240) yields 1.27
